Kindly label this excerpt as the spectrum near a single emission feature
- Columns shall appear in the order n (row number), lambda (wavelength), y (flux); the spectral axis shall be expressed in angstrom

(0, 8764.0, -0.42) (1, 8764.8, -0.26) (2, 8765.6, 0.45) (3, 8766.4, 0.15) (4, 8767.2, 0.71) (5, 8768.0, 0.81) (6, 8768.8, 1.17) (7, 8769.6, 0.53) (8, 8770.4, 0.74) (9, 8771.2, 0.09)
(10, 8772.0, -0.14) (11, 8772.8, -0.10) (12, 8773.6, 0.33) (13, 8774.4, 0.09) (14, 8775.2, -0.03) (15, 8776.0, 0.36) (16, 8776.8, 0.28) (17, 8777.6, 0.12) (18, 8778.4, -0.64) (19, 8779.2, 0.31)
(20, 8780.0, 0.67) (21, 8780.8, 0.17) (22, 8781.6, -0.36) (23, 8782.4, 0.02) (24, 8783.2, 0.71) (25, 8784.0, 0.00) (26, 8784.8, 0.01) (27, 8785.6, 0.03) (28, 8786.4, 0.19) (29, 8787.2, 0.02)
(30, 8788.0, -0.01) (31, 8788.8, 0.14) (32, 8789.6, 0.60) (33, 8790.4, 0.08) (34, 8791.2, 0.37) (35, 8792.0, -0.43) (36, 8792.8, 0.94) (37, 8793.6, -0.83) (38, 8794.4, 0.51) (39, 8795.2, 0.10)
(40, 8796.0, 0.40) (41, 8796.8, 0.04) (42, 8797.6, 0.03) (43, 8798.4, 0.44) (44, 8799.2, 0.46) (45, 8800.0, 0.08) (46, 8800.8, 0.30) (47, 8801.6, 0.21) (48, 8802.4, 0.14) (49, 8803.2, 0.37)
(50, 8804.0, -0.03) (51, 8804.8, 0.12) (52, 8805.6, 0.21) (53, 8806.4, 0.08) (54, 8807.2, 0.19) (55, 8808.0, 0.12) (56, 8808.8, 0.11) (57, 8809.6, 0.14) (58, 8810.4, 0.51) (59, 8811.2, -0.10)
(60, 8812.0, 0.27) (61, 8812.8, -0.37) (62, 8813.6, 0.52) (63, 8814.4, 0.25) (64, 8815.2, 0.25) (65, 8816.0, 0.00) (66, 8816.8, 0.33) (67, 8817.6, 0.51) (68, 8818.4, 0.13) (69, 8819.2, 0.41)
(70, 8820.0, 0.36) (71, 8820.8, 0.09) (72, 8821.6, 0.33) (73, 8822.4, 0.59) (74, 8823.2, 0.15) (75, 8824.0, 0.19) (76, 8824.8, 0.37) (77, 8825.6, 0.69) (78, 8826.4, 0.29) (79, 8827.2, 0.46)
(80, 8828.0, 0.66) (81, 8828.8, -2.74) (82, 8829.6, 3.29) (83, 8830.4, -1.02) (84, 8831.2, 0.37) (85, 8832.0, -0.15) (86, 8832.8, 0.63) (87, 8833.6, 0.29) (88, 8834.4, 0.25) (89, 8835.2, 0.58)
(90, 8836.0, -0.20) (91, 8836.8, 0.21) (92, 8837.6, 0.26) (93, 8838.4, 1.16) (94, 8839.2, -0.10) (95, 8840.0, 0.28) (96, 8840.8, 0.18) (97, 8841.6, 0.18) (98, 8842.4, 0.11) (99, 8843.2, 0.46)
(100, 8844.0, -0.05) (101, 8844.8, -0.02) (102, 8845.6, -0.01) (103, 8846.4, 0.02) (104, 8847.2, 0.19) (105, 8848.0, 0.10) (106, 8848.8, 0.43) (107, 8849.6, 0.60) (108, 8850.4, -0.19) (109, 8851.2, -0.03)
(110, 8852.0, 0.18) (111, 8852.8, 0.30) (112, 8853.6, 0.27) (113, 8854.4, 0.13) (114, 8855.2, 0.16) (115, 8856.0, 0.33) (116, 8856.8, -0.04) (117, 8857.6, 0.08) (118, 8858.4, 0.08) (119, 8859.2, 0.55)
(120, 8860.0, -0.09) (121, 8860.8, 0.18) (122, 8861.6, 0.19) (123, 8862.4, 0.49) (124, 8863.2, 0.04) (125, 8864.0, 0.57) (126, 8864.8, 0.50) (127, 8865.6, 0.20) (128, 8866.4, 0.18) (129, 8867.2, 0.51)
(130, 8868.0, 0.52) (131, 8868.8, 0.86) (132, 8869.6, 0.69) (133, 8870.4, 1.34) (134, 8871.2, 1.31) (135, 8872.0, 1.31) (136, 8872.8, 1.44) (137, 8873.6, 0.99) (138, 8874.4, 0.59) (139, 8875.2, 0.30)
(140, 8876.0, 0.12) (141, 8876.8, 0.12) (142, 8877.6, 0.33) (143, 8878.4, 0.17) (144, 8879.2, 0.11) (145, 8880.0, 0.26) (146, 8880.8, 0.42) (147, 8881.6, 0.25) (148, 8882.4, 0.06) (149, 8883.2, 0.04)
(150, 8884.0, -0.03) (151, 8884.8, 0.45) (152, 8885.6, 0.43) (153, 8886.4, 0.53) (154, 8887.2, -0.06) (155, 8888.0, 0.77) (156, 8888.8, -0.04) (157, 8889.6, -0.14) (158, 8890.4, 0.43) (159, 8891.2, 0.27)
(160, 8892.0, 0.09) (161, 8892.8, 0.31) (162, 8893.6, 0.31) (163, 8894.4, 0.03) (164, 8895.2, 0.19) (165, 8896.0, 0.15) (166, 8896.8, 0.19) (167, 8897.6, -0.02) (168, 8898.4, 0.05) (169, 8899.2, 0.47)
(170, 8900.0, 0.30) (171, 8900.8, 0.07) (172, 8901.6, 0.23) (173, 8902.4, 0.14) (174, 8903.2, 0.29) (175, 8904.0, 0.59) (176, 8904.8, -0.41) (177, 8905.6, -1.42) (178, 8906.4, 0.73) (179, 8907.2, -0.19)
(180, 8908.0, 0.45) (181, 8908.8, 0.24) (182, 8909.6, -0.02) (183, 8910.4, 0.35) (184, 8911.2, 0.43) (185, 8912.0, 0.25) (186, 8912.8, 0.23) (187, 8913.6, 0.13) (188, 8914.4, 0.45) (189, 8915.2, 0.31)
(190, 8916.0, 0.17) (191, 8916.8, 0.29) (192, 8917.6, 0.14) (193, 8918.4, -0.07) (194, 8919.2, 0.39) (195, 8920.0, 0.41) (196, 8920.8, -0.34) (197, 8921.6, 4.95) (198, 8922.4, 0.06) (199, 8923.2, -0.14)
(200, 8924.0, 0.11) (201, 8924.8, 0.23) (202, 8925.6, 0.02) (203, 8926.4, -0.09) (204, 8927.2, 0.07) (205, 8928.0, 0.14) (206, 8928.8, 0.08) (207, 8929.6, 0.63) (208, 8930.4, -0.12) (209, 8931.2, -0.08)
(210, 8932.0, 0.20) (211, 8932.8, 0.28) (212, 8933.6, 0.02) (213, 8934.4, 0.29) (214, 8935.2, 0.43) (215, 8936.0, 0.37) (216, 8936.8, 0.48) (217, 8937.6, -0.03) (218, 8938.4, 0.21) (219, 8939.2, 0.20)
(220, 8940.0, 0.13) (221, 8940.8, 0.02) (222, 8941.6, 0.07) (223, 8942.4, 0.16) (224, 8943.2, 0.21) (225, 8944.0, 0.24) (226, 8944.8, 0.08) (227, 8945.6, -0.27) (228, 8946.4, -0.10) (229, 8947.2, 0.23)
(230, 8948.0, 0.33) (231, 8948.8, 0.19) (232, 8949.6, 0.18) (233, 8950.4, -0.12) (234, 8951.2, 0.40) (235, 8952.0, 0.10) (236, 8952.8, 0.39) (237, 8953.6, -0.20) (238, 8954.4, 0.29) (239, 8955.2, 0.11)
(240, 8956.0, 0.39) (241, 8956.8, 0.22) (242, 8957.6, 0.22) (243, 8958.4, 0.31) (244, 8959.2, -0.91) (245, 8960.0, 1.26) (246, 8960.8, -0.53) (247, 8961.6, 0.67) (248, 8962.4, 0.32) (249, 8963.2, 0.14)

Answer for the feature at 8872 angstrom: H-beta 4861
